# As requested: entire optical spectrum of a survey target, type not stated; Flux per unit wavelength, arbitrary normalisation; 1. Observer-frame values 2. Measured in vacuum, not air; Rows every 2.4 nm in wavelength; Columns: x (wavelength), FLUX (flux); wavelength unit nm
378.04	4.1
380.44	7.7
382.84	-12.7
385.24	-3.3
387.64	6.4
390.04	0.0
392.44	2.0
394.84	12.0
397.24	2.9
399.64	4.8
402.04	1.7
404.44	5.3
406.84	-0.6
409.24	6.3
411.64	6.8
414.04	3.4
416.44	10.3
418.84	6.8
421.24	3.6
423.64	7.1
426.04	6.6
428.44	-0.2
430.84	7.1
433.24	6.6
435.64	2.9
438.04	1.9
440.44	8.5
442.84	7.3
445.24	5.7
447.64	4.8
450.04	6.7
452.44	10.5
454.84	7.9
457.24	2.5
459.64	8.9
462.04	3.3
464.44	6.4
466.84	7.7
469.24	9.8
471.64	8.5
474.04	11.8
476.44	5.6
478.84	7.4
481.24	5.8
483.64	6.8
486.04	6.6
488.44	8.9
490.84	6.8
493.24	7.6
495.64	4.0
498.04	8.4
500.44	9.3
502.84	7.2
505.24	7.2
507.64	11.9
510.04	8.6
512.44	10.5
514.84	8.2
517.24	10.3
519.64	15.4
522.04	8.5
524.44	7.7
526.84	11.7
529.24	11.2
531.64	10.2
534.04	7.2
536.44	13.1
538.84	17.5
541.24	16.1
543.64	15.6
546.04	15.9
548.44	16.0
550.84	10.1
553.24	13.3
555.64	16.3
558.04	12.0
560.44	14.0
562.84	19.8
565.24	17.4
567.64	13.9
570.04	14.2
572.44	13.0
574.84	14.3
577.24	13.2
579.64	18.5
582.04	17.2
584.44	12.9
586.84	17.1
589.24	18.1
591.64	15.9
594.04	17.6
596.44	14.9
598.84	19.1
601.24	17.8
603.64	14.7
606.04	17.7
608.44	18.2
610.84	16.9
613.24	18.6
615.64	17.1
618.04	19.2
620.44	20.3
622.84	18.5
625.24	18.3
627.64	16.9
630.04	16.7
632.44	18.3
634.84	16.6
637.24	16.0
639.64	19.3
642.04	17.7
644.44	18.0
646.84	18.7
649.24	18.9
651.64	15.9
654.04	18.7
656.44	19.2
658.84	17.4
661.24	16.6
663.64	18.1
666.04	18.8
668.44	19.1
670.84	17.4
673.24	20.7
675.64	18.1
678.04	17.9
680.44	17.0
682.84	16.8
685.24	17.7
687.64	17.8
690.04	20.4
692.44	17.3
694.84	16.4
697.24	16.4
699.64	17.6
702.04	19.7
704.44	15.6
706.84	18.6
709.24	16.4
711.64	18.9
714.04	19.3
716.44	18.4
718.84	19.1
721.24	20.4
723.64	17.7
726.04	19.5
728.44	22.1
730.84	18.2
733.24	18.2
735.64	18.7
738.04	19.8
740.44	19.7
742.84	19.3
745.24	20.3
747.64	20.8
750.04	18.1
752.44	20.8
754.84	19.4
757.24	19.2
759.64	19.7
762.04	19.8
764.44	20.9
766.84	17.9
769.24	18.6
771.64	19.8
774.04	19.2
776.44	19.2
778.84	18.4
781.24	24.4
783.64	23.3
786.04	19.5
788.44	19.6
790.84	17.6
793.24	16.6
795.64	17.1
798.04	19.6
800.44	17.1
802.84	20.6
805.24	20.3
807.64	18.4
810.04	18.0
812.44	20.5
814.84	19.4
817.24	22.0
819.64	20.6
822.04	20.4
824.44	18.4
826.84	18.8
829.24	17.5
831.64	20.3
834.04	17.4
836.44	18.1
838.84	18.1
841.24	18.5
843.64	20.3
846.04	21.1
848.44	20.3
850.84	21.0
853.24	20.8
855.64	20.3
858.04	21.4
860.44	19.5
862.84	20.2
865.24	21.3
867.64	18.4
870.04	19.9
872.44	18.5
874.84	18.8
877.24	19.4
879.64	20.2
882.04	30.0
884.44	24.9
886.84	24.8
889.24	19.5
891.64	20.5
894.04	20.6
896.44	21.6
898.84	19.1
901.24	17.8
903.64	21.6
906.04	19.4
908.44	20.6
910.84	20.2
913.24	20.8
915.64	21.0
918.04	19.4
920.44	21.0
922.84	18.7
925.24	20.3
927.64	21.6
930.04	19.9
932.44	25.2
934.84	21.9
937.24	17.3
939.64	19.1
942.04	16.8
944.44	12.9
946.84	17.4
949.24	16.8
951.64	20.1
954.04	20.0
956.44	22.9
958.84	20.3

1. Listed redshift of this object 0.34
